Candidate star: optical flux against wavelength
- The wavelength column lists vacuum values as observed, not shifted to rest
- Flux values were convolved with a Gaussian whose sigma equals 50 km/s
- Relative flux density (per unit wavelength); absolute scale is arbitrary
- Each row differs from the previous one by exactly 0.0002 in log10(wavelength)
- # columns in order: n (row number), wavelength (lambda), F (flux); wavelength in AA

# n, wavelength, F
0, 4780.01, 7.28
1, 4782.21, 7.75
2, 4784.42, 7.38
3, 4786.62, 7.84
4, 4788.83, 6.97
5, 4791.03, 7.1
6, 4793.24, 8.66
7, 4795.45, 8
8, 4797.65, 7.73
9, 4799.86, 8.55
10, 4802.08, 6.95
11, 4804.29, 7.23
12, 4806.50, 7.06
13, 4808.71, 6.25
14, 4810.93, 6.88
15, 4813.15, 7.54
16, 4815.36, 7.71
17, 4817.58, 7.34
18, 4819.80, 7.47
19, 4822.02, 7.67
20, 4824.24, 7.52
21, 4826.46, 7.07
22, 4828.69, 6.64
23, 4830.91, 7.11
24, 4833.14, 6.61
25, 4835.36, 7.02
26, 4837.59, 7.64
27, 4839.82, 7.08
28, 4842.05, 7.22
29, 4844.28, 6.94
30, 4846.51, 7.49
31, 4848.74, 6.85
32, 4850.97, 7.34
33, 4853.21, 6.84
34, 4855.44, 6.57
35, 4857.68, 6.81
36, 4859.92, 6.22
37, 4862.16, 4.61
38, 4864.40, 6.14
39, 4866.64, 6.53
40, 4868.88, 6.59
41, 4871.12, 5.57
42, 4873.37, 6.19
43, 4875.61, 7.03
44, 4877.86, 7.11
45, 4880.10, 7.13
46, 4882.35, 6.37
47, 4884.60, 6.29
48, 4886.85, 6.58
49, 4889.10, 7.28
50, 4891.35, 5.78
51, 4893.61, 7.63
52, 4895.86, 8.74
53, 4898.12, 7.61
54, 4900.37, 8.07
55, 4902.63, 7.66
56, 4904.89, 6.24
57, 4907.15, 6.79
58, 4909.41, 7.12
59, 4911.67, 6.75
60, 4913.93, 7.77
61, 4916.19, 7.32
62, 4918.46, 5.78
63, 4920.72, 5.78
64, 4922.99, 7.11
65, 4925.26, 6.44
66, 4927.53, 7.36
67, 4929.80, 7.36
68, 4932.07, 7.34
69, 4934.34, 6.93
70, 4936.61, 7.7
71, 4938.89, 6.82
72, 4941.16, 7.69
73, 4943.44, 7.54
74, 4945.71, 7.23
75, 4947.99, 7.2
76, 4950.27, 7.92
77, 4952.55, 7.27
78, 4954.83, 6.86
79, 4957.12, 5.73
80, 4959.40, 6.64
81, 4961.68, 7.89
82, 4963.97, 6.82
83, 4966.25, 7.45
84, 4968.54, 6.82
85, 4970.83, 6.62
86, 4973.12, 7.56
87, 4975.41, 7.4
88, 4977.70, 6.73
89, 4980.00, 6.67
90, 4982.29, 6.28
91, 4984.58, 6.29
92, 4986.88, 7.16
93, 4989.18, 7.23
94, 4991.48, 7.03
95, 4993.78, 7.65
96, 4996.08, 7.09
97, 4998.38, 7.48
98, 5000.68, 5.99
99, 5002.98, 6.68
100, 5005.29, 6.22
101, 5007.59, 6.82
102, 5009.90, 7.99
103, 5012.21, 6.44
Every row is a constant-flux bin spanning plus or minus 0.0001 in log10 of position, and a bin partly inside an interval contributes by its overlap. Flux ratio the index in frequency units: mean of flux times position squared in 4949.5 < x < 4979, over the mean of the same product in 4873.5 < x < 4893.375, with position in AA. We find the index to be 1.08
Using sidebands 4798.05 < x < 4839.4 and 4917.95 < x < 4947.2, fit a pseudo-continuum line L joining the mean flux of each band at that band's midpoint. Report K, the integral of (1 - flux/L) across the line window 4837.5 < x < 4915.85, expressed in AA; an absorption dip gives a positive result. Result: 2.9 AA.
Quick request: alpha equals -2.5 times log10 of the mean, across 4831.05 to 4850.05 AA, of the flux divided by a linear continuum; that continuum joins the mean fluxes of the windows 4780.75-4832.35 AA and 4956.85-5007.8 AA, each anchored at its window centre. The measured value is 0.03 mag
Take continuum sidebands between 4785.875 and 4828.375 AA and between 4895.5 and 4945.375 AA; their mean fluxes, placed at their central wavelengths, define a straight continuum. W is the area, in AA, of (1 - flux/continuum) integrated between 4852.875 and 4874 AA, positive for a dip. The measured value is 3.21 AA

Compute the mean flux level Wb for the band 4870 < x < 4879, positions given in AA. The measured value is 6.48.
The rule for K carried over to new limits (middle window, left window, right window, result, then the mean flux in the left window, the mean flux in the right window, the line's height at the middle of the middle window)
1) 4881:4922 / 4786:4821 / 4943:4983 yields 1.24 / 7.45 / 7.03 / 7.19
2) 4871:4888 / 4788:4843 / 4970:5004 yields 1.38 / 7.32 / 6.93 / 7.18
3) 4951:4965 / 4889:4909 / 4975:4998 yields 0.34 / 7.3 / 6.96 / 7.07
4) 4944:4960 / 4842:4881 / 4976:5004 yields -0.52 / 6.6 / 6.87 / 6.79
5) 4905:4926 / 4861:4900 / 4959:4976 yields 0.41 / 6.69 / 7.17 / 6.88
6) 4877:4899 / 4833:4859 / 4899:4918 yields 0.26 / 7.04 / 7.17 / 7.13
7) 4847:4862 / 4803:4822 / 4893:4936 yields 1.09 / 7.21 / 7.15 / 7.19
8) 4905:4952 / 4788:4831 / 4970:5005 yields -0.12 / 7.38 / 6.91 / 7.07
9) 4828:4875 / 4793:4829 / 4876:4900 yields 3.72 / 7.41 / 7.08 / 7.24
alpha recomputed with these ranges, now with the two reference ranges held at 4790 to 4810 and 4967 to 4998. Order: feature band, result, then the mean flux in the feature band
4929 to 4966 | -0.02 mag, 7.19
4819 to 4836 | 0.04 mag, 7.14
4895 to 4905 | -0.08 mag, 7.78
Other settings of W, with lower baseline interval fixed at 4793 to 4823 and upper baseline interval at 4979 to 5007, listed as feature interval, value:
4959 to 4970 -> -0.4 AA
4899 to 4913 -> 0.0 AA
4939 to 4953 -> -0.9 AA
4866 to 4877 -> 1.3 AA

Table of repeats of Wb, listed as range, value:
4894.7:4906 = 7.67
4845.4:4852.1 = 7.23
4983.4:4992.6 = 6.92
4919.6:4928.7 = 6.67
